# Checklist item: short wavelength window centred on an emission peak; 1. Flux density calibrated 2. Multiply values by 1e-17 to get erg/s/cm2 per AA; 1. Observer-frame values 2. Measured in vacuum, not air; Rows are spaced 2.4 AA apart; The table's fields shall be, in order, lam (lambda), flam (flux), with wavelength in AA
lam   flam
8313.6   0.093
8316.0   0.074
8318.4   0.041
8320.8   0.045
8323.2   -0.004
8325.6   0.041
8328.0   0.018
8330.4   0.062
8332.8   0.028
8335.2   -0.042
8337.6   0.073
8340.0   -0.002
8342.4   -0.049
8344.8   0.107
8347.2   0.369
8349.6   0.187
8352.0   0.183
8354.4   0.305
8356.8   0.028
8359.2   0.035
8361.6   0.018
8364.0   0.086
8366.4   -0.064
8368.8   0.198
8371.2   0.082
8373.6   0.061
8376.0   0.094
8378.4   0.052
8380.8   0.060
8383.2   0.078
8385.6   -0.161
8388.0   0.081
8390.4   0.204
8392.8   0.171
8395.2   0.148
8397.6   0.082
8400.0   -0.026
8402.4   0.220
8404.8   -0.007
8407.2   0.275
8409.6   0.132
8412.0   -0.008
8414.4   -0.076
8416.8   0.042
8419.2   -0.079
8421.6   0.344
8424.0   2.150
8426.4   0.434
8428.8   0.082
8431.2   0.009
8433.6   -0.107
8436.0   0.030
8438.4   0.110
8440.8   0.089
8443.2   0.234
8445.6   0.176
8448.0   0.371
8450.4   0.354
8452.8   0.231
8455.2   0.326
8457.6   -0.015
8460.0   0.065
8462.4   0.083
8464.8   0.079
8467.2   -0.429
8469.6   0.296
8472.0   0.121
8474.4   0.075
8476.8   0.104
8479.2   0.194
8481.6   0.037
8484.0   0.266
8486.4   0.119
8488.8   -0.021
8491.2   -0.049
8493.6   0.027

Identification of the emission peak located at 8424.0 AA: H-alpha 6563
